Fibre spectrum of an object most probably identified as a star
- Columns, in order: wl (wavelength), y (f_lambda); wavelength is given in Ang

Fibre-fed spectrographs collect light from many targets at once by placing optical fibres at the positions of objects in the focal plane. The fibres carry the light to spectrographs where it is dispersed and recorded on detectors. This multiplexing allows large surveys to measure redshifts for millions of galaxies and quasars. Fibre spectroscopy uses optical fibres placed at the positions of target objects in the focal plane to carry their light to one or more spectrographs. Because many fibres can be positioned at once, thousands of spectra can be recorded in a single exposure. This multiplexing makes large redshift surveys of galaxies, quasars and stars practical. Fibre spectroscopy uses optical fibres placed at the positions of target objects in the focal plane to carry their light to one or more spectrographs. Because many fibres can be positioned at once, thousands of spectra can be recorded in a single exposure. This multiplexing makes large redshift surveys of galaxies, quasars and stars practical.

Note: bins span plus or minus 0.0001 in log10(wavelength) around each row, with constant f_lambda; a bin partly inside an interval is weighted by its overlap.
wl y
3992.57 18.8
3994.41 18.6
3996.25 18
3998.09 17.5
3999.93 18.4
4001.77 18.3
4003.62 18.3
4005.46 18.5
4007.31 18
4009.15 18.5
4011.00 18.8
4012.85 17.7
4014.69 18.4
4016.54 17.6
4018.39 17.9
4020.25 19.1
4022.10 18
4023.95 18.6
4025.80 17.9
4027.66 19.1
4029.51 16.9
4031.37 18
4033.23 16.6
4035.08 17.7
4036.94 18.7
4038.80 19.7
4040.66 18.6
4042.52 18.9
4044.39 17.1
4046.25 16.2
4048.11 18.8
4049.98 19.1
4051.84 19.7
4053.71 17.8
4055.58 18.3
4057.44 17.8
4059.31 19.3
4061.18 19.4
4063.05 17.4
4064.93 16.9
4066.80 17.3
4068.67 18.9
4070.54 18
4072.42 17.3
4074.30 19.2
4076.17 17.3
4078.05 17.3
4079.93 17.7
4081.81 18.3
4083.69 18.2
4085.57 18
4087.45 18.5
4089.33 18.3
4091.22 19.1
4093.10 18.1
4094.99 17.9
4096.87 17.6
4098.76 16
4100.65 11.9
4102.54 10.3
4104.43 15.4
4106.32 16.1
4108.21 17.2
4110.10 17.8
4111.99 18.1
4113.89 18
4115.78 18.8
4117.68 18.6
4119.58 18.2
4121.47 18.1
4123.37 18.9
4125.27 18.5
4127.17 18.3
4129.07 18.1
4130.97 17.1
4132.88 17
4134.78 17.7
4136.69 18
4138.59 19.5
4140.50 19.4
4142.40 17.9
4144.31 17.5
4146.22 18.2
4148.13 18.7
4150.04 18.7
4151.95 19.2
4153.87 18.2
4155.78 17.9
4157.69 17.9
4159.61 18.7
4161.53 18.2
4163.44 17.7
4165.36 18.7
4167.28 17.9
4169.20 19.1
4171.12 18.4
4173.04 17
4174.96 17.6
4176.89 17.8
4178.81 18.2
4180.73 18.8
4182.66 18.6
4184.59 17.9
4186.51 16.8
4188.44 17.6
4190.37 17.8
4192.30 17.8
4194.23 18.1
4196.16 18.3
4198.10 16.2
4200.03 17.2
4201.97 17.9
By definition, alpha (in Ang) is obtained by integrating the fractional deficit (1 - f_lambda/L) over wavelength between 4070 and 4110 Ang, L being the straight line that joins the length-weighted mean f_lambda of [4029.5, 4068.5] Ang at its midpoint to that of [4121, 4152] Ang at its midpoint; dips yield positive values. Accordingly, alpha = 2.6 Ang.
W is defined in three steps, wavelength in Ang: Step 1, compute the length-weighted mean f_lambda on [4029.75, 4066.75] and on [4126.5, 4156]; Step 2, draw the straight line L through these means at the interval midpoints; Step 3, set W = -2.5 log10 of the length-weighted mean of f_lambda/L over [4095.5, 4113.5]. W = 0.16 mag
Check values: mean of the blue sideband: 18.2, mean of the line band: 15.7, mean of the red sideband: 18.2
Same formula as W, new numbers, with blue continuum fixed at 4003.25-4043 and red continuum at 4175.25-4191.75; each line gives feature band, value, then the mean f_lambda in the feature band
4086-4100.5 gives 0.03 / 17.6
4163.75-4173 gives -0.02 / 18.3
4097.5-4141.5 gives 0.05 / 17.3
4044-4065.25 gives 0.00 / 18.2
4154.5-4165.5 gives -0.01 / 18.2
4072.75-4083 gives 0.01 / 17.9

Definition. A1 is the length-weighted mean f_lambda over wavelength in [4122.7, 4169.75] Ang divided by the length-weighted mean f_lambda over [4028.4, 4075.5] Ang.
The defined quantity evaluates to 1.01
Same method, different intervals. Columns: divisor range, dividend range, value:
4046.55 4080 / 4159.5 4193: 0.99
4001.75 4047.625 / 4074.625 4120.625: 0.95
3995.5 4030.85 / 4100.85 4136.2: 0.95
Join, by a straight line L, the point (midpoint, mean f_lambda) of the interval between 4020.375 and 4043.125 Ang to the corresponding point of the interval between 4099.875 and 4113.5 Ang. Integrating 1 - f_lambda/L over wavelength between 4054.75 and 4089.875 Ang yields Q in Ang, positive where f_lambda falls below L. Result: -2.9 Ang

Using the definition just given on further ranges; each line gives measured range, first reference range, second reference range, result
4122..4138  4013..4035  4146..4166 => 0.3 Ang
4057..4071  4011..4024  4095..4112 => -1.1 Ang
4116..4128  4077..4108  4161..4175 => -0.8 Ang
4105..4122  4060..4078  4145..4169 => 0.3 Ang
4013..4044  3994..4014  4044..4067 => 0.0 Ang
